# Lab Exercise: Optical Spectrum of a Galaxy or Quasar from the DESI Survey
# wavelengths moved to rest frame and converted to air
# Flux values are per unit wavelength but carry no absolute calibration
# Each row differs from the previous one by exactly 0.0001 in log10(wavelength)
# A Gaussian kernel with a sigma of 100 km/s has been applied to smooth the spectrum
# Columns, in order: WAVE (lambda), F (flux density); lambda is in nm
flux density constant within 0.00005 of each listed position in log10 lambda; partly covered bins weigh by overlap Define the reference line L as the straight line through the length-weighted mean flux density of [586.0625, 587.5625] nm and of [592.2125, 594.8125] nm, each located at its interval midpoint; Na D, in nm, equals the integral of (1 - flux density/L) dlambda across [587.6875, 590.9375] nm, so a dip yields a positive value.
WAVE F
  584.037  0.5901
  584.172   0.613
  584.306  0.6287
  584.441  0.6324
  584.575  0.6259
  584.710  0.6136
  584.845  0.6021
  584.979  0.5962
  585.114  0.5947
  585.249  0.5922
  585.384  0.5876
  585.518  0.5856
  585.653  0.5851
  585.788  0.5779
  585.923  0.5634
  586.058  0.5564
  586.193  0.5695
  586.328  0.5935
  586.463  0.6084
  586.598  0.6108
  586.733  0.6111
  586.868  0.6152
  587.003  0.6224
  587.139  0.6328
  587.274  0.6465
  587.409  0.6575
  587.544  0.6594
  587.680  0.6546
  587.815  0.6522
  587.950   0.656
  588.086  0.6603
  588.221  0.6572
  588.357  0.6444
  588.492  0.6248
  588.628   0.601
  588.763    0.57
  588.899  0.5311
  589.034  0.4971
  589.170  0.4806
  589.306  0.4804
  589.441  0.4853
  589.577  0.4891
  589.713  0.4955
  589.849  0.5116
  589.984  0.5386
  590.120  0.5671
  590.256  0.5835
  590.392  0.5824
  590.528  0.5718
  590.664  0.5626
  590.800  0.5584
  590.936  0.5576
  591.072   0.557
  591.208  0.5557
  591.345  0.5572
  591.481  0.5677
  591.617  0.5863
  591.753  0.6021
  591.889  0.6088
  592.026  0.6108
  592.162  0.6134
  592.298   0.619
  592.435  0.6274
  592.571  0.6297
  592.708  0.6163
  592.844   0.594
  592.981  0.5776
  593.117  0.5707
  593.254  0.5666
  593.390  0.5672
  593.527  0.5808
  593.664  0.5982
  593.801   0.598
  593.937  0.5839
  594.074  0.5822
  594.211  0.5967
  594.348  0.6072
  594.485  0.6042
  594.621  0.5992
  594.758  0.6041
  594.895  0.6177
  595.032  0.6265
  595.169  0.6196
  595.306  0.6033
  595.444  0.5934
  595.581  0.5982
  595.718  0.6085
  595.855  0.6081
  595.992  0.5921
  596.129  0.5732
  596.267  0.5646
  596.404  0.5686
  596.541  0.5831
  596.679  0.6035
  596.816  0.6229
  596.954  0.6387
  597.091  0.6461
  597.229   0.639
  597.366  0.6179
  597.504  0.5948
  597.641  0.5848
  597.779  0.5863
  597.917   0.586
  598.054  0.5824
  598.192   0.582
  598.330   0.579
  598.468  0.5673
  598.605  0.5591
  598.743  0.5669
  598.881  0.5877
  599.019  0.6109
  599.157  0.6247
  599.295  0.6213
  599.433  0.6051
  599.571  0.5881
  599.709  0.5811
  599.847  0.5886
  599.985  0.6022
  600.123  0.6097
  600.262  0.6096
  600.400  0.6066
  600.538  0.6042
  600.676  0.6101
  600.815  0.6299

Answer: 0.227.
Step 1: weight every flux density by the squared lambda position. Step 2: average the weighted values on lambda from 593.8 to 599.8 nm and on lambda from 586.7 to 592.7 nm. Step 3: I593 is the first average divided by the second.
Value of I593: 1.04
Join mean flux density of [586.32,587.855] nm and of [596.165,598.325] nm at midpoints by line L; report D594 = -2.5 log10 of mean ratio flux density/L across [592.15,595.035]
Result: 0.02 mag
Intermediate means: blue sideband 0.631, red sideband 0.599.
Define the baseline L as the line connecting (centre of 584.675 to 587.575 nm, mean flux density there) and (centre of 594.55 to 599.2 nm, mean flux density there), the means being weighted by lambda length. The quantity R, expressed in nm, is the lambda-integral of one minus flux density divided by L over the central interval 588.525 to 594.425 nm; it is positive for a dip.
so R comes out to 0.31 nm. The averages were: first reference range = 0.603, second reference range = 0.598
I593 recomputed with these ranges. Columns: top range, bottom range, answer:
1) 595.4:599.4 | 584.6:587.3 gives 1.04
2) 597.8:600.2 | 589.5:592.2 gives 1.08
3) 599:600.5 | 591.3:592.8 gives 1.03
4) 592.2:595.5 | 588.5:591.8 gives 1.11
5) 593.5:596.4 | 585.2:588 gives 1.01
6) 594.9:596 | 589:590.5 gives 1.19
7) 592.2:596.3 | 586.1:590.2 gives 1.04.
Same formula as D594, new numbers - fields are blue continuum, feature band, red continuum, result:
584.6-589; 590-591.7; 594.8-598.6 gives 0.072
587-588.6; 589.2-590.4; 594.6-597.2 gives 0.215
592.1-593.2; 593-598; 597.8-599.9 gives -0.001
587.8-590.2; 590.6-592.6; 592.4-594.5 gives -0.013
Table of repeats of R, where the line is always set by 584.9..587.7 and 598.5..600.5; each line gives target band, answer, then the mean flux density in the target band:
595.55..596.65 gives 0.02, 0.587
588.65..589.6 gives 0.15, 0.51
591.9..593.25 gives -0.01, 0.604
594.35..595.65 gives -0.02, 0.607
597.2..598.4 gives 0.01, 0.593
